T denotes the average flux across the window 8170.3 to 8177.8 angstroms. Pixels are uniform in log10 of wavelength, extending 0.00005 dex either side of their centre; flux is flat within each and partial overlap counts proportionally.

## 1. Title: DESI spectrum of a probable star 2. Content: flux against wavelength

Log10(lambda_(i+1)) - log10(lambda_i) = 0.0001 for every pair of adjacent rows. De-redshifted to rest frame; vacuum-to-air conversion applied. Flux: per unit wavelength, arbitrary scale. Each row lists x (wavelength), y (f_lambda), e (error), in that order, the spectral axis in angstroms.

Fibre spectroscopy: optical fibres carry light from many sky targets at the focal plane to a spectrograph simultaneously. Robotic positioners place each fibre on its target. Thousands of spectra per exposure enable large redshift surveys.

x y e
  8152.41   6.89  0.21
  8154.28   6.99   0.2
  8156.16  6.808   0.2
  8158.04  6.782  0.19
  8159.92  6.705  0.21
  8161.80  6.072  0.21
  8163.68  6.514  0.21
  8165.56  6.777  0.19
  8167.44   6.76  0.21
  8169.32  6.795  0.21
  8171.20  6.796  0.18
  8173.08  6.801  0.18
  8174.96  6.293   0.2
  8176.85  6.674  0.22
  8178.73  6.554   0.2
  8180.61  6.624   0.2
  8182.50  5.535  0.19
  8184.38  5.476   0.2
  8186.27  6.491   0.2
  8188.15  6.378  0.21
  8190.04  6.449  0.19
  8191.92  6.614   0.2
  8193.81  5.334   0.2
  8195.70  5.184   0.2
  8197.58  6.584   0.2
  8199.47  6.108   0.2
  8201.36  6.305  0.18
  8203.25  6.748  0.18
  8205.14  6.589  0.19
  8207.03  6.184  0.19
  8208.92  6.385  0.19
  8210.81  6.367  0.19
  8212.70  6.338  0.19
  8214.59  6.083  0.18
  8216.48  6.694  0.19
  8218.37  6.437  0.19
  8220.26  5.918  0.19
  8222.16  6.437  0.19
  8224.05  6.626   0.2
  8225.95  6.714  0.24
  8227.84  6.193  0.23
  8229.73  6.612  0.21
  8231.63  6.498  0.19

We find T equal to 6.64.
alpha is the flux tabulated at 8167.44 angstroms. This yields 6.76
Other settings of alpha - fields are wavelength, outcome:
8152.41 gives 6.89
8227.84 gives 6.193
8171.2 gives 6.796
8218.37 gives 6.437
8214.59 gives 6.083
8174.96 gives 6.293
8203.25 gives 6.748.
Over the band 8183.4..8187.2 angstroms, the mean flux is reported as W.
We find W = 5.98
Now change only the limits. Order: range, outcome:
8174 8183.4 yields 6.34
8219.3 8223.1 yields 6.17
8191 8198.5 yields 5.93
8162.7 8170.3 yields 6.71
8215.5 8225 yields 6.42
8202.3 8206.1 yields 6.66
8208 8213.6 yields 6.36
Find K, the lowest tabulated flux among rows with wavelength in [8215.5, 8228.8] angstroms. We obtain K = 5.918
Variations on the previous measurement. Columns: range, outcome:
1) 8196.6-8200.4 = 6.108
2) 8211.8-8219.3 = 6.083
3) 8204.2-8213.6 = 6.184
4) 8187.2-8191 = 6.378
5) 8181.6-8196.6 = 5.184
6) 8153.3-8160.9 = 6.705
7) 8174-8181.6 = 6.293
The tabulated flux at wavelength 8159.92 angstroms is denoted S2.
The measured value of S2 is 6.705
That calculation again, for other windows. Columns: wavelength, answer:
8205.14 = 6.589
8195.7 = 5.184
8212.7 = 6.338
